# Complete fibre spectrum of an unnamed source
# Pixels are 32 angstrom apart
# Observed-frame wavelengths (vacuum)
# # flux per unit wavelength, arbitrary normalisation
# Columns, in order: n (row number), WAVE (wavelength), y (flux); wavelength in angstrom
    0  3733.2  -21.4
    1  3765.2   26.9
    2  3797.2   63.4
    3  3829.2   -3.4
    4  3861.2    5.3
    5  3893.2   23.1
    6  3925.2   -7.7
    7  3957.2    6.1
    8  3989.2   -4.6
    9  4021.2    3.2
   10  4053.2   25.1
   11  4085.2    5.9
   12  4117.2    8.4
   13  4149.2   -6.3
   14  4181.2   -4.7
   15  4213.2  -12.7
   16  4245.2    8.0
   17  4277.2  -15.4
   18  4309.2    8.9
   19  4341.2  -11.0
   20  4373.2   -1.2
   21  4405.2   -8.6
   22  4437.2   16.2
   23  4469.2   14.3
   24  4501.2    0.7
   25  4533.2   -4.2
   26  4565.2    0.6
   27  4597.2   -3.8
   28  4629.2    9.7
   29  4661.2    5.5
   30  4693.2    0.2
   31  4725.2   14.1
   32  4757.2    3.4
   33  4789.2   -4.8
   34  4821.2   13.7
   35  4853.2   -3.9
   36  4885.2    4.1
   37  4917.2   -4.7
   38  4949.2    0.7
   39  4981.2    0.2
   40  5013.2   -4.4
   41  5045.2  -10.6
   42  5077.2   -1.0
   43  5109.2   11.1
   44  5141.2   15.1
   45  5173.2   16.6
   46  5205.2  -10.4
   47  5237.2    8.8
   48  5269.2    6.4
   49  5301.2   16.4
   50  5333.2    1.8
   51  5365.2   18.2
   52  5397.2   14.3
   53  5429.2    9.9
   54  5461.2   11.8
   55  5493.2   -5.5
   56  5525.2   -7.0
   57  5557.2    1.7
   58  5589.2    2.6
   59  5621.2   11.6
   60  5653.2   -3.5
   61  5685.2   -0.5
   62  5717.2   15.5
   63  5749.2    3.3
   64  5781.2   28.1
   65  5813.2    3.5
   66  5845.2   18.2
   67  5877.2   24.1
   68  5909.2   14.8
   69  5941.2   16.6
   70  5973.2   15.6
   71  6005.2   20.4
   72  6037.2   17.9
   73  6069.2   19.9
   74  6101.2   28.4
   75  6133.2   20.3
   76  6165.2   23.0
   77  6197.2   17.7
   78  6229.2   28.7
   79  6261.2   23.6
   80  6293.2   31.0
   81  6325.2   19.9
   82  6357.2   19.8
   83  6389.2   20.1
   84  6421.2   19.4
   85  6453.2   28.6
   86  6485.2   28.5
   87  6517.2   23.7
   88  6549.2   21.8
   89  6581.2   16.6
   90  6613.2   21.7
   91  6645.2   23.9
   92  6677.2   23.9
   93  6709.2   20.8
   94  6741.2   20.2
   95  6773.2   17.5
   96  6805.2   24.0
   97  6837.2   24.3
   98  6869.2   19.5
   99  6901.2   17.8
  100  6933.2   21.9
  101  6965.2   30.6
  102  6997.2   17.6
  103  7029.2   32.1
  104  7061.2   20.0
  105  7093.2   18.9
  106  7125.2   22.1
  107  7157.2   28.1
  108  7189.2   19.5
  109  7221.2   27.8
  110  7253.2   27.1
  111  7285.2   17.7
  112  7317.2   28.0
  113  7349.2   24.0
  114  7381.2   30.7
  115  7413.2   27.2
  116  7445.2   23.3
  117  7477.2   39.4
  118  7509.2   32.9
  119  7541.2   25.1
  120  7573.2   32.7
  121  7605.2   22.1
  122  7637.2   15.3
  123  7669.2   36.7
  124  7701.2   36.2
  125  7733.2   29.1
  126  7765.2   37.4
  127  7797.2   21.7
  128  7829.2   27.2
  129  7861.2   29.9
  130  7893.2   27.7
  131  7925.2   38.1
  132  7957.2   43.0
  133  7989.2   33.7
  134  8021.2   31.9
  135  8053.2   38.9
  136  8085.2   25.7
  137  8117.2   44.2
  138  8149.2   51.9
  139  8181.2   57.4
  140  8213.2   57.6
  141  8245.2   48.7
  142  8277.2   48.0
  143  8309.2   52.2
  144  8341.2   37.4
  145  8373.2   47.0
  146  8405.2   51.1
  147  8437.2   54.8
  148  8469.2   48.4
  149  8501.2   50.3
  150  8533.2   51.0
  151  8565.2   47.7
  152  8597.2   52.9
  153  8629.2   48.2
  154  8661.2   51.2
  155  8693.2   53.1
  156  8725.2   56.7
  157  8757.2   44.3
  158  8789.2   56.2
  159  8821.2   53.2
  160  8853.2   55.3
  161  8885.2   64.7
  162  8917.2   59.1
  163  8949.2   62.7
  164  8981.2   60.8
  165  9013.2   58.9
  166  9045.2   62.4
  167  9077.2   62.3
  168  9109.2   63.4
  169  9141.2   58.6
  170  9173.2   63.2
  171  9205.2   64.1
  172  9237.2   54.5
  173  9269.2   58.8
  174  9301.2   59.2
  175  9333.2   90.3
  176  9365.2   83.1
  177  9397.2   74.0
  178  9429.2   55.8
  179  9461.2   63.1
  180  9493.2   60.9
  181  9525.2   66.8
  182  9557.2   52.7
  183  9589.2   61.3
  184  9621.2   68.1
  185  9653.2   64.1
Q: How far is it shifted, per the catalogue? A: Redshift 1.036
